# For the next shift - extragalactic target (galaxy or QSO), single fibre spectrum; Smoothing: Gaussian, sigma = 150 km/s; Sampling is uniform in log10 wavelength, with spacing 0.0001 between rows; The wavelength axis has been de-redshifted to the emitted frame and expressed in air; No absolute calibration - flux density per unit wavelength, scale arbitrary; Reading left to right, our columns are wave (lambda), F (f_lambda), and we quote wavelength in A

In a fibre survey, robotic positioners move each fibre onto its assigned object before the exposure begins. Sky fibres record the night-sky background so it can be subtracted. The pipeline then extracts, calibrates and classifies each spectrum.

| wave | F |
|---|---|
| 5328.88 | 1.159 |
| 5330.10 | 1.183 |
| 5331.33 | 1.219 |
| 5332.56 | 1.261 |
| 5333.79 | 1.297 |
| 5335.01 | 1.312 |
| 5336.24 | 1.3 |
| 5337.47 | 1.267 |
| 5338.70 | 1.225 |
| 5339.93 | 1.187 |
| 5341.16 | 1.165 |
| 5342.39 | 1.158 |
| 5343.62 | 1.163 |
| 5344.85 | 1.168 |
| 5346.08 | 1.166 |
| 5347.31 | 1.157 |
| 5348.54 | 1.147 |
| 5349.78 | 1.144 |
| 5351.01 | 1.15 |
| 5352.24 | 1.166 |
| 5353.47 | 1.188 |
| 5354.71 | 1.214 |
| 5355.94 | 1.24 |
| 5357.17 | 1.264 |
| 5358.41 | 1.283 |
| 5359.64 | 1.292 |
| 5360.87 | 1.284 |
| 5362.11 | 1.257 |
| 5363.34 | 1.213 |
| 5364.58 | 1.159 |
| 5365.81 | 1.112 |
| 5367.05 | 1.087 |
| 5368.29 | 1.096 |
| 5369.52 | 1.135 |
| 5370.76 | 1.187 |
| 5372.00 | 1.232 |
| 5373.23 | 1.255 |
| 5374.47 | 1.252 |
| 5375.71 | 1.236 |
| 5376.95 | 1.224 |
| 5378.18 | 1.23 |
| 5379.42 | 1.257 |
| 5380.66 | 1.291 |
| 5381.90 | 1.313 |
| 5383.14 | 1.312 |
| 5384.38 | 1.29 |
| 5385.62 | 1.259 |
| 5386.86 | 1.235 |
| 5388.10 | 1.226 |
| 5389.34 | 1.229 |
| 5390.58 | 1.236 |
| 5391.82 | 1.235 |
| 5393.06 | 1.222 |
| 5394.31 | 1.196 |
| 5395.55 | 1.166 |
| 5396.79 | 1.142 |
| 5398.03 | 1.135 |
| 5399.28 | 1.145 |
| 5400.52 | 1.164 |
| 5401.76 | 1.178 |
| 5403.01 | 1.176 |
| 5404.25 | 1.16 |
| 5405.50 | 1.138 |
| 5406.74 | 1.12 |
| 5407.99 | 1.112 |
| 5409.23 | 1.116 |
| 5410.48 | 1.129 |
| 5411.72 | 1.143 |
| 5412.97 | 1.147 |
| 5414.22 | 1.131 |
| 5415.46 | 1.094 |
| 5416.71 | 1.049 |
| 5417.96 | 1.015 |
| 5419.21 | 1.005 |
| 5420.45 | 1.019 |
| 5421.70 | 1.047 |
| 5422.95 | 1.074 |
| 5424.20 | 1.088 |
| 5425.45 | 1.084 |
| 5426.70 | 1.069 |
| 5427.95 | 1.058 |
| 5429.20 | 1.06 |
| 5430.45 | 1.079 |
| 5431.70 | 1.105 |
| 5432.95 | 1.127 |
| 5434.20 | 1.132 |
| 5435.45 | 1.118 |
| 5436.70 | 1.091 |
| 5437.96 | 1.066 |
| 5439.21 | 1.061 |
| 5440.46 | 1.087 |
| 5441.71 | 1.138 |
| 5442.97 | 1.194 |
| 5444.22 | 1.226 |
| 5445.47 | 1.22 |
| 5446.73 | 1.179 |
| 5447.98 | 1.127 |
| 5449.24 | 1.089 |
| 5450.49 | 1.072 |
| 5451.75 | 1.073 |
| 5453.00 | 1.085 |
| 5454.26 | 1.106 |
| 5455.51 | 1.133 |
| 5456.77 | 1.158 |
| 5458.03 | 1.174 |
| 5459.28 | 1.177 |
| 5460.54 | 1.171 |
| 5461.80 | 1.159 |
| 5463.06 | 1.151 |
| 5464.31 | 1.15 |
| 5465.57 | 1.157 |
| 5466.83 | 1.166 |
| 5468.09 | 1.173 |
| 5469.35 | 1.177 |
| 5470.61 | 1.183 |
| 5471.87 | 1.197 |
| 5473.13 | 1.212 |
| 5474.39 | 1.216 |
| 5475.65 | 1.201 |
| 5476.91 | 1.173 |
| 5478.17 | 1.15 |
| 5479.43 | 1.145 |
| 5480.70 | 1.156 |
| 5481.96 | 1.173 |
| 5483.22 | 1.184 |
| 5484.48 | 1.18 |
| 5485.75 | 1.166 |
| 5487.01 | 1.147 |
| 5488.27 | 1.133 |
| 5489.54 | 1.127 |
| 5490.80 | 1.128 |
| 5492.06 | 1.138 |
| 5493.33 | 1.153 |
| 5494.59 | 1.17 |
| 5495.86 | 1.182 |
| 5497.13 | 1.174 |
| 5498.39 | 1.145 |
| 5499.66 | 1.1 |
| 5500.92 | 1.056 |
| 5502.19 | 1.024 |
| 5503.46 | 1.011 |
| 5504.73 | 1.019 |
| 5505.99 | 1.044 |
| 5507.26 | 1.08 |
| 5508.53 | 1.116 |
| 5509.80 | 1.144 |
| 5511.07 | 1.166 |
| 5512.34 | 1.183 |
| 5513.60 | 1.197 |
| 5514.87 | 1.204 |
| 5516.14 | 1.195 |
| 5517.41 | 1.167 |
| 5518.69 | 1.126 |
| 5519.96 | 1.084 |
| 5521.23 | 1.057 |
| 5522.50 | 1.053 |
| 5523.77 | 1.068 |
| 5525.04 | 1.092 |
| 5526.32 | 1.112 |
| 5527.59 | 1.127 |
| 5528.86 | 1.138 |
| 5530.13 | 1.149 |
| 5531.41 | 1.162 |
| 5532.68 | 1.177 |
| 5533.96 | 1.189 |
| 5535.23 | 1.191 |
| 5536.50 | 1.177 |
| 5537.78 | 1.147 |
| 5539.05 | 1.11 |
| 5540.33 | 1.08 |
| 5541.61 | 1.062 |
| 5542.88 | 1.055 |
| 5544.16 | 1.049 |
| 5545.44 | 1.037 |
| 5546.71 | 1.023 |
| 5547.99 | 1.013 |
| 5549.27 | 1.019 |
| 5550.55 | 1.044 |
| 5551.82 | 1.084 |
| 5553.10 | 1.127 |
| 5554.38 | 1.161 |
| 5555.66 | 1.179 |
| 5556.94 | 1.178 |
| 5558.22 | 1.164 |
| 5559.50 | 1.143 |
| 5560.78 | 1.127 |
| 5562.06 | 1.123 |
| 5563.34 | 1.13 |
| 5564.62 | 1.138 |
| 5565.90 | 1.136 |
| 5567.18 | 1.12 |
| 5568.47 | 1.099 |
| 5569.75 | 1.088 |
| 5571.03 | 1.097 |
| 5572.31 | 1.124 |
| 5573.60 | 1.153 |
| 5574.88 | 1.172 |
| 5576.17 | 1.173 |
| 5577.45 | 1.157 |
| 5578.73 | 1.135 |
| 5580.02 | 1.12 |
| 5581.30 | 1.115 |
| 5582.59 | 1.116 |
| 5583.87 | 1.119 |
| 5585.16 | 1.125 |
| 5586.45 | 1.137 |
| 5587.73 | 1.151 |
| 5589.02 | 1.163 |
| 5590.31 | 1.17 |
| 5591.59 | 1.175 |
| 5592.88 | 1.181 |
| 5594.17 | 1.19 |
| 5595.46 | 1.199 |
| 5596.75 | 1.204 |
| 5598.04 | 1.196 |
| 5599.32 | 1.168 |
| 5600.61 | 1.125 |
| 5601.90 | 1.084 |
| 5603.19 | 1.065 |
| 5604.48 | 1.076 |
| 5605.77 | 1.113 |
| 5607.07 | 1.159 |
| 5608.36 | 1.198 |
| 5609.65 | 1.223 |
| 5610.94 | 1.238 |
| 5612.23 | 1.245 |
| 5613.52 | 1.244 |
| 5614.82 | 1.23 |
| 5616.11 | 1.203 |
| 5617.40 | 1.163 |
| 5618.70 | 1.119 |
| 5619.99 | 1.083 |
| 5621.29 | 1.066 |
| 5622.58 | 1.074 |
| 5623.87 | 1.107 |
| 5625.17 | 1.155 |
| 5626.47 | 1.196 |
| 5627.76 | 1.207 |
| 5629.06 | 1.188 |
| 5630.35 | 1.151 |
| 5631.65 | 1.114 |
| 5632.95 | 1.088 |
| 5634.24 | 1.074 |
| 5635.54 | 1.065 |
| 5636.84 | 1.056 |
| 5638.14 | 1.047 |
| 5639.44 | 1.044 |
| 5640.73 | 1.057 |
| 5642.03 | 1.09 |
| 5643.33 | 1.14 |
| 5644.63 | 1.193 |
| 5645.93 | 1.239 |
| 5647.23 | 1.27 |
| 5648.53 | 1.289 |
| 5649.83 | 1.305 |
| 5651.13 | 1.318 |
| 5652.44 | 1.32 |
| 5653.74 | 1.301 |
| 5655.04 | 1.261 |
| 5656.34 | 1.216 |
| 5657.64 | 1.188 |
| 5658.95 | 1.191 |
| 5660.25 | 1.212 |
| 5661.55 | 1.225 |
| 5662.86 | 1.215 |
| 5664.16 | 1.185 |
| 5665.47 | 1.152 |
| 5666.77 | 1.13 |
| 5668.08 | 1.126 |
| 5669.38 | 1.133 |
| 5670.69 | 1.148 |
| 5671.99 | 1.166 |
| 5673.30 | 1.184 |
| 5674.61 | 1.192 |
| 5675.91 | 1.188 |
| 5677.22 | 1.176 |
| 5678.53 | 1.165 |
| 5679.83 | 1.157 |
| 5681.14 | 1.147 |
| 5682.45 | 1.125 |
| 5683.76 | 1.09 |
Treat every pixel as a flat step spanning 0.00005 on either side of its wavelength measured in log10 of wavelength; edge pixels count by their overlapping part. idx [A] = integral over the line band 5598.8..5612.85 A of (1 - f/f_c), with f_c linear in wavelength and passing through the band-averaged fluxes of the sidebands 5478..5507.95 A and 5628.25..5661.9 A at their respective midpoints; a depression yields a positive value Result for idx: 0.1 A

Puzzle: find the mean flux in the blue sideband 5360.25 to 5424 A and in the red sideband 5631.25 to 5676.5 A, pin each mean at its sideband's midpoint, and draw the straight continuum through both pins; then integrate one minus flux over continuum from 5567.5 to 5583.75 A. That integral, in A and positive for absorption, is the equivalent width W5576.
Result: 0.6 A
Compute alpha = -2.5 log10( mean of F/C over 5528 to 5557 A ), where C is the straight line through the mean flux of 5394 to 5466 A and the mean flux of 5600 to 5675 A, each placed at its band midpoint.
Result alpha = 0.03 mag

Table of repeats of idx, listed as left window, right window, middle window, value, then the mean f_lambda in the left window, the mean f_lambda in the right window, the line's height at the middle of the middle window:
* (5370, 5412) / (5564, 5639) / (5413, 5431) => 1.96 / 1.2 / 1.14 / 1.2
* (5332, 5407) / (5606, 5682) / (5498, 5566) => 4.28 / 1.21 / 1.17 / 1.19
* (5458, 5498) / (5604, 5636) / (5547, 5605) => 1.23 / 1.17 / 1.15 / 1.16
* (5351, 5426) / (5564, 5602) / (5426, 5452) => 1.24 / 1.18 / 1.15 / 1.17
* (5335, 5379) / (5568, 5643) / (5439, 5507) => 1.75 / 1.2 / 1.14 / 1.17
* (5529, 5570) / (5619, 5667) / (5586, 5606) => -0.16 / 1.12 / 1.17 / 1.14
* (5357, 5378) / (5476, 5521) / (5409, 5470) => 2.75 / 1.21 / 1.14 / 1.17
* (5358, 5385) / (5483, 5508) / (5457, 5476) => -0.57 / 1.23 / 1.12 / 1.14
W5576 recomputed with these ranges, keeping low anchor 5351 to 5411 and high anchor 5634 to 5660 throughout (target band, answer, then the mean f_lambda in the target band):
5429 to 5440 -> 1.0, 1.09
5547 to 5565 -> 1.2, 1.11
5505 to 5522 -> 0.9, 1.13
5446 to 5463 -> 0.9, 1.13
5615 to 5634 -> 0.8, 1.14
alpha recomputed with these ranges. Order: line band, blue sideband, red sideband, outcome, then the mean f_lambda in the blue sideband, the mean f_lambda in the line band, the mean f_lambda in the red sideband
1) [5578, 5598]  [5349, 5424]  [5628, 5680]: 0.02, 1.18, 1.15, 1.17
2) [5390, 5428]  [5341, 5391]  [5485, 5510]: 0.05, 1.21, 1.12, 1.11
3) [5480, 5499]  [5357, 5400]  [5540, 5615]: 0.01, 1.22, 1.16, 1.13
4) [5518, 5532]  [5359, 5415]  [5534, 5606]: 0.04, 1.2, 1.11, 1.13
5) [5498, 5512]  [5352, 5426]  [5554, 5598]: 0.07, 1.18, 1.08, 1.15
